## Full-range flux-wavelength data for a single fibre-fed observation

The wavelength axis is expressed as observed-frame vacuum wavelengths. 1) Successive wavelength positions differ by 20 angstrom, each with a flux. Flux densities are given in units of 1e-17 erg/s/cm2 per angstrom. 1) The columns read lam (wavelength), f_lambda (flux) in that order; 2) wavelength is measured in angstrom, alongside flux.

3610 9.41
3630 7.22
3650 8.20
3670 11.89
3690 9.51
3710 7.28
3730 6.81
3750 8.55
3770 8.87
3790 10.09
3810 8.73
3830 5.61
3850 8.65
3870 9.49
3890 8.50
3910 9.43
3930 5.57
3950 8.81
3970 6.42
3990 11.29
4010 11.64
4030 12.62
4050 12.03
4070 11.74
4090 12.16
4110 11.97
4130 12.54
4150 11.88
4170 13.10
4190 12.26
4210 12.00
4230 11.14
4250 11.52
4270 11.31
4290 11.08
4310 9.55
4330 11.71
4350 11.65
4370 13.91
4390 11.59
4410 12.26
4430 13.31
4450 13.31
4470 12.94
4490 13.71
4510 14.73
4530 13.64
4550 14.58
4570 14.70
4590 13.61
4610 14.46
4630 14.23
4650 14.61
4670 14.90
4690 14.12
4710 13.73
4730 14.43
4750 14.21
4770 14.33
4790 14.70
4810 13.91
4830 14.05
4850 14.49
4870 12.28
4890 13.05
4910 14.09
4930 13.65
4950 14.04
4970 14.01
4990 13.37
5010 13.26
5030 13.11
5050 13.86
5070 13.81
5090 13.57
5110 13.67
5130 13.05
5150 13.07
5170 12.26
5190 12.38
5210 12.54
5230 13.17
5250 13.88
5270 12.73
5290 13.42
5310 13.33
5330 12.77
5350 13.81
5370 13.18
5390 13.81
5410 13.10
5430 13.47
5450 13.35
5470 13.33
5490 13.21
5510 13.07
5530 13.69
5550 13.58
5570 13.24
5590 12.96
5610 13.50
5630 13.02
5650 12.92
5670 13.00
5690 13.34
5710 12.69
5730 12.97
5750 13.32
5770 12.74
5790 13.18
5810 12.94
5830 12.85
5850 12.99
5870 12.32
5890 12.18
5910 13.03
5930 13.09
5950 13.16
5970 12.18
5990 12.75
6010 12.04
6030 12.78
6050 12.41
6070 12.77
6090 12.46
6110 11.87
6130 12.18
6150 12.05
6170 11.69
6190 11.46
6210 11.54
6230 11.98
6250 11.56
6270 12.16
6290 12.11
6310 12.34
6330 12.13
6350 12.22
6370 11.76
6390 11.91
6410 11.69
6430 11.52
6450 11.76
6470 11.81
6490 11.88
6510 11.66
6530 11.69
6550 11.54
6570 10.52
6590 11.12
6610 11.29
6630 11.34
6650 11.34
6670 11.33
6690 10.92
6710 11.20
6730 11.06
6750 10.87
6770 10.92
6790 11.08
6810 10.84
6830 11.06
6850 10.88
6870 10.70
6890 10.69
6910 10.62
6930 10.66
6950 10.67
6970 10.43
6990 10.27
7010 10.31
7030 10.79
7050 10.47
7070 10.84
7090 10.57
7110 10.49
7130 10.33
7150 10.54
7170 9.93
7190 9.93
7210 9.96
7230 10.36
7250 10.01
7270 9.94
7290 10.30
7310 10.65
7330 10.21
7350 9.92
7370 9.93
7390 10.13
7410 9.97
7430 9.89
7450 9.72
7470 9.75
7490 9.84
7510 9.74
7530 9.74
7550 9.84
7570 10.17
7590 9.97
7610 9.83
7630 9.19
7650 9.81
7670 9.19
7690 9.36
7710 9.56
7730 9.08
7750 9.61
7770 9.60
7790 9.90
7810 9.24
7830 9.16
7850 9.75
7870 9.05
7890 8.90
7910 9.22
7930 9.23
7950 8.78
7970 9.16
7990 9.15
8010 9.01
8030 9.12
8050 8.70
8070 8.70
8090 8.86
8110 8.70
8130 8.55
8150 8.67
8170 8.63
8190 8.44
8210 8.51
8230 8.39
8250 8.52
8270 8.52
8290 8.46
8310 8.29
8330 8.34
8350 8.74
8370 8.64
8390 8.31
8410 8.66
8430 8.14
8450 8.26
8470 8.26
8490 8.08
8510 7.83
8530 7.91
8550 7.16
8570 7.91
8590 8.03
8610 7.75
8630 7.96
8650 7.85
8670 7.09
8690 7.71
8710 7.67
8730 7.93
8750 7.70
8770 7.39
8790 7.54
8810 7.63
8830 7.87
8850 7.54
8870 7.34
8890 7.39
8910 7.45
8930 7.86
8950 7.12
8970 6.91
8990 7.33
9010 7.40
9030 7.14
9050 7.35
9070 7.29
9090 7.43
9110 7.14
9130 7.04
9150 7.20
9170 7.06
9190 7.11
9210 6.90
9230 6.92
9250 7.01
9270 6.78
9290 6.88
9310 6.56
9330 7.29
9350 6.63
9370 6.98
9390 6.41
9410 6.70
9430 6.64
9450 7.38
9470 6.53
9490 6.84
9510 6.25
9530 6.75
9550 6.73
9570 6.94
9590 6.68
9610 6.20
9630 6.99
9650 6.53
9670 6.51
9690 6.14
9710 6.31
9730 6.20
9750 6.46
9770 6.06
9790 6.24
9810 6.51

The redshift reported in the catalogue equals 0.00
